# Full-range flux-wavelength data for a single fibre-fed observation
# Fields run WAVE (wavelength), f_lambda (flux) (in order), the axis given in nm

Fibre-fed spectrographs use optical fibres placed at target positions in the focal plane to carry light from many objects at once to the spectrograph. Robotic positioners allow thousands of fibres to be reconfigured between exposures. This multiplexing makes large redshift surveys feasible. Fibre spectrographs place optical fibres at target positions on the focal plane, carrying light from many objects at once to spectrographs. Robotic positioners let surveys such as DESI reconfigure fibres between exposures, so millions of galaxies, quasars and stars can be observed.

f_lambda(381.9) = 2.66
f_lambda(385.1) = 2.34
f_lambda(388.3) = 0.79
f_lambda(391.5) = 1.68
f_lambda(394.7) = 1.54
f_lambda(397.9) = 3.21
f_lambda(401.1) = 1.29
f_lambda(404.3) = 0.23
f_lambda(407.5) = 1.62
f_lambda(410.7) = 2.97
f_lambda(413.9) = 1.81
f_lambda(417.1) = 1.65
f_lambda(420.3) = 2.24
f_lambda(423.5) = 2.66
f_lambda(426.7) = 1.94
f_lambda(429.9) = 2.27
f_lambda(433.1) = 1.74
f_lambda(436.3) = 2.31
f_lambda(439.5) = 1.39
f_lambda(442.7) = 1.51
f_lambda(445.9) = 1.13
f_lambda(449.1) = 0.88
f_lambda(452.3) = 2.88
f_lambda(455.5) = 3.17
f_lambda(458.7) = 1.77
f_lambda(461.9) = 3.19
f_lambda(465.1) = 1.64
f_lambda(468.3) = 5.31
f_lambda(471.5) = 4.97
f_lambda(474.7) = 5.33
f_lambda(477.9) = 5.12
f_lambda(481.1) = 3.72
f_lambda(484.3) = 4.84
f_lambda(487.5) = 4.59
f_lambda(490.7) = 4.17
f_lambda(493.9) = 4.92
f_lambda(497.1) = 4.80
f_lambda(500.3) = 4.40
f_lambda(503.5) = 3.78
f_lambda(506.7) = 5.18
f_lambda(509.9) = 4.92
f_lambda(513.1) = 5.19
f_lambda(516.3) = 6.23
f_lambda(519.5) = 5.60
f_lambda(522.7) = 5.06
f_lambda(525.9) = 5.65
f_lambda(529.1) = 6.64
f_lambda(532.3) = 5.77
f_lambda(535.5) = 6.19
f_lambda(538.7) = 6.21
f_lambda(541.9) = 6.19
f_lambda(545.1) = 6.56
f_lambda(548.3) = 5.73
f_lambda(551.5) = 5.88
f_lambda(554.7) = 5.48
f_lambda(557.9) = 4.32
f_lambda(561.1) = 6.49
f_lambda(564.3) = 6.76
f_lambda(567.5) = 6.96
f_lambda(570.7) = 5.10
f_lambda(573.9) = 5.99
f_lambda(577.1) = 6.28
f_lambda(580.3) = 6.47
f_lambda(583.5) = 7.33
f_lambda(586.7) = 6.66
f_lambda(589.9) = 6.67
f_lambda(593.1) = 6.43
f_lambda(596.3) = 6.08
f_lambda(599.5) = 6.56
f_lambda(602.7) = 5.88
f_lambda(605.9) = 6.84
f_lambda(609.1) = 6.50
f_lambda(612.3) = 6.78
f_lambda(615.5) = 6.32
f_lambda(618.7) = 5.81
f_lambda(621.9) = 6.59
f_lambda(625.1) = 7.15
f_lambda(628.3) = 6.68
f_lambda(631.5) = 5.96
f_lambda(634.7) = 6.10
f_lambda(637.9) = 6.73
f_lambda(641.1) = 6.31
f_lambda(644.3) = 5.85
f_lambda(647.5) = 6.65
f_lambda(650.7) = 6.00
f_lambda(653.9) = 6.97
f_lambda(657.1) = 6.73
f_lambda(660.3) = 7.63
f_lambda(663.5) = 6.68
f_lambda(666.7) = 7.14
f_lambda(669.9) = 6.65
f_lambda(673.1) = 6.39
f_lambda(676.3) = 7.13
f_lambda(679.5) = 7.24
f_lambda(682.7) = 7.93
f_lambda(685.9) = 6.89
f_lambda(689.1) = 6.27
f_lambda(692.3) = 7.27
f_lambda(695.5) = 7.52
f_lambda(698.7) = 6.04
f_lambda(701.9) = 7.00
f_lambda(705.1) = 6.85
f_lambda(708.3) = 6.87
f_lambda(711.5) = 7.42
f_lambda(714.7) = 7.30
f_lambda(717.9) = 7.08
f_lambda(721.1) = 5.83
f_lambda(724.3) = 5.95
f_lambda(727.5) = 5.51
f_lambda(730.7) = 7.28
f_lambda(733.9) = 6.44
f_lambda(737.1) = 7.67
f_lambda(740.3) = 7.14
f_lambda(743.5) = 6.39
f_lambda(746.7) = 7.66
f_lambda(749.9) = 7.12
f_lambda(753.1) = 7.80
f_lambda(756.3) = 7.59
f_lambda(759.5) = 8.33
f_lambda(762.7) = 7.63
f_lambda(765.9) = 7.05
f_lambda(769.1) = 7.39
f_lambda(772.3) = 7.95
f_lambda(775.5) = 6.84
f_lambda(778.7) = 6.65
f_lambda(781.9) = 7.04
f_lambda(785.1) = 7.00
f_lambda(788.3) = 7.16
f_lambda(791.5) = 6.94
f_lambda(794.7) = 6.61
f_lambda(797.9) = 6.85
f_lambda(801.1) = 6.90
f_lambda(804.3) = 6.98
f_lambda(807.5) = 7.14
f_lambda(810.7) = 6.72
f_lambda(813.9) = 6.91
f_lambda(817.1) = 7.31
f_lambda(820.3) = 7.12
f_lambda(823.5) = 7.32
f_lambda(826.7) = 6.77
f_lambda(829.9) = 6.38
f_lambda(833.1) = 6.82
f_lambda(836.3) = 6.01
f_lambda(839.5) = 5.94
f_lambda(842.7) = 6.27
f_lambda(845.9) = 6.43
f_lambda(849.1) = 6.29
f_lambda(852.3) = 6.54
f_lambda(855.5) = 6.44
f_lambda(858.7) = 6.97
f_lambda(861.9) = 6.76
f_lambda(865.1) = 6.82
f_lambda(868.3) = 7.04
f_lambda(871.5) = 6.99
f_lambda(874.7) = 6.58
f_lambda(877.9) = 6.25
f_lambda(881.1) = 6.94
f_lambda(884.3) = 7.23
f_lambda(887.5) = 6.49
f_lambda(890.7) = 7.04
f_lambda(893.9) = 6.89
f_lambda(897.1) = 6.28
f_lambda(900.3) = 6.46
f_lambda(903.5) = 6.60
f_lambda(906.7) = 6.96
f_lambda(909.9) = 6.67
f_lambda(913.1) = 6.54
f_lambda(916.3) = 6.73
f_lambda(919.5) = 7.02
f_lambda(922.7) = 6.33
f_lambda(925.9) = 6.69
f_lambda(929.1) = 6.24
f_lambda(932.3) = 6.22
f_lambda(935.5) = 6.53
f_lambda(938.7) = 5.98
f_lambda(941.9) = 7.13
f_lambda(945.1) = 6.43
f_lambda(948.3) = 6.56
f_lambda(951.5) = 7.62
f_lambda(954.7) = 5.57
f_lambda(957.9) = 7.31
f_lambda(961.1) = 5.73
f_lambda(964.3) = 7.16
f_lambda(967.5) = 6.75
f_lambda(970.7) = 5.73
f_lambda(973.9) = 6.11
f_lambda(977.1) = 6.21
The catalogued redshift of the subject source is 0.171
